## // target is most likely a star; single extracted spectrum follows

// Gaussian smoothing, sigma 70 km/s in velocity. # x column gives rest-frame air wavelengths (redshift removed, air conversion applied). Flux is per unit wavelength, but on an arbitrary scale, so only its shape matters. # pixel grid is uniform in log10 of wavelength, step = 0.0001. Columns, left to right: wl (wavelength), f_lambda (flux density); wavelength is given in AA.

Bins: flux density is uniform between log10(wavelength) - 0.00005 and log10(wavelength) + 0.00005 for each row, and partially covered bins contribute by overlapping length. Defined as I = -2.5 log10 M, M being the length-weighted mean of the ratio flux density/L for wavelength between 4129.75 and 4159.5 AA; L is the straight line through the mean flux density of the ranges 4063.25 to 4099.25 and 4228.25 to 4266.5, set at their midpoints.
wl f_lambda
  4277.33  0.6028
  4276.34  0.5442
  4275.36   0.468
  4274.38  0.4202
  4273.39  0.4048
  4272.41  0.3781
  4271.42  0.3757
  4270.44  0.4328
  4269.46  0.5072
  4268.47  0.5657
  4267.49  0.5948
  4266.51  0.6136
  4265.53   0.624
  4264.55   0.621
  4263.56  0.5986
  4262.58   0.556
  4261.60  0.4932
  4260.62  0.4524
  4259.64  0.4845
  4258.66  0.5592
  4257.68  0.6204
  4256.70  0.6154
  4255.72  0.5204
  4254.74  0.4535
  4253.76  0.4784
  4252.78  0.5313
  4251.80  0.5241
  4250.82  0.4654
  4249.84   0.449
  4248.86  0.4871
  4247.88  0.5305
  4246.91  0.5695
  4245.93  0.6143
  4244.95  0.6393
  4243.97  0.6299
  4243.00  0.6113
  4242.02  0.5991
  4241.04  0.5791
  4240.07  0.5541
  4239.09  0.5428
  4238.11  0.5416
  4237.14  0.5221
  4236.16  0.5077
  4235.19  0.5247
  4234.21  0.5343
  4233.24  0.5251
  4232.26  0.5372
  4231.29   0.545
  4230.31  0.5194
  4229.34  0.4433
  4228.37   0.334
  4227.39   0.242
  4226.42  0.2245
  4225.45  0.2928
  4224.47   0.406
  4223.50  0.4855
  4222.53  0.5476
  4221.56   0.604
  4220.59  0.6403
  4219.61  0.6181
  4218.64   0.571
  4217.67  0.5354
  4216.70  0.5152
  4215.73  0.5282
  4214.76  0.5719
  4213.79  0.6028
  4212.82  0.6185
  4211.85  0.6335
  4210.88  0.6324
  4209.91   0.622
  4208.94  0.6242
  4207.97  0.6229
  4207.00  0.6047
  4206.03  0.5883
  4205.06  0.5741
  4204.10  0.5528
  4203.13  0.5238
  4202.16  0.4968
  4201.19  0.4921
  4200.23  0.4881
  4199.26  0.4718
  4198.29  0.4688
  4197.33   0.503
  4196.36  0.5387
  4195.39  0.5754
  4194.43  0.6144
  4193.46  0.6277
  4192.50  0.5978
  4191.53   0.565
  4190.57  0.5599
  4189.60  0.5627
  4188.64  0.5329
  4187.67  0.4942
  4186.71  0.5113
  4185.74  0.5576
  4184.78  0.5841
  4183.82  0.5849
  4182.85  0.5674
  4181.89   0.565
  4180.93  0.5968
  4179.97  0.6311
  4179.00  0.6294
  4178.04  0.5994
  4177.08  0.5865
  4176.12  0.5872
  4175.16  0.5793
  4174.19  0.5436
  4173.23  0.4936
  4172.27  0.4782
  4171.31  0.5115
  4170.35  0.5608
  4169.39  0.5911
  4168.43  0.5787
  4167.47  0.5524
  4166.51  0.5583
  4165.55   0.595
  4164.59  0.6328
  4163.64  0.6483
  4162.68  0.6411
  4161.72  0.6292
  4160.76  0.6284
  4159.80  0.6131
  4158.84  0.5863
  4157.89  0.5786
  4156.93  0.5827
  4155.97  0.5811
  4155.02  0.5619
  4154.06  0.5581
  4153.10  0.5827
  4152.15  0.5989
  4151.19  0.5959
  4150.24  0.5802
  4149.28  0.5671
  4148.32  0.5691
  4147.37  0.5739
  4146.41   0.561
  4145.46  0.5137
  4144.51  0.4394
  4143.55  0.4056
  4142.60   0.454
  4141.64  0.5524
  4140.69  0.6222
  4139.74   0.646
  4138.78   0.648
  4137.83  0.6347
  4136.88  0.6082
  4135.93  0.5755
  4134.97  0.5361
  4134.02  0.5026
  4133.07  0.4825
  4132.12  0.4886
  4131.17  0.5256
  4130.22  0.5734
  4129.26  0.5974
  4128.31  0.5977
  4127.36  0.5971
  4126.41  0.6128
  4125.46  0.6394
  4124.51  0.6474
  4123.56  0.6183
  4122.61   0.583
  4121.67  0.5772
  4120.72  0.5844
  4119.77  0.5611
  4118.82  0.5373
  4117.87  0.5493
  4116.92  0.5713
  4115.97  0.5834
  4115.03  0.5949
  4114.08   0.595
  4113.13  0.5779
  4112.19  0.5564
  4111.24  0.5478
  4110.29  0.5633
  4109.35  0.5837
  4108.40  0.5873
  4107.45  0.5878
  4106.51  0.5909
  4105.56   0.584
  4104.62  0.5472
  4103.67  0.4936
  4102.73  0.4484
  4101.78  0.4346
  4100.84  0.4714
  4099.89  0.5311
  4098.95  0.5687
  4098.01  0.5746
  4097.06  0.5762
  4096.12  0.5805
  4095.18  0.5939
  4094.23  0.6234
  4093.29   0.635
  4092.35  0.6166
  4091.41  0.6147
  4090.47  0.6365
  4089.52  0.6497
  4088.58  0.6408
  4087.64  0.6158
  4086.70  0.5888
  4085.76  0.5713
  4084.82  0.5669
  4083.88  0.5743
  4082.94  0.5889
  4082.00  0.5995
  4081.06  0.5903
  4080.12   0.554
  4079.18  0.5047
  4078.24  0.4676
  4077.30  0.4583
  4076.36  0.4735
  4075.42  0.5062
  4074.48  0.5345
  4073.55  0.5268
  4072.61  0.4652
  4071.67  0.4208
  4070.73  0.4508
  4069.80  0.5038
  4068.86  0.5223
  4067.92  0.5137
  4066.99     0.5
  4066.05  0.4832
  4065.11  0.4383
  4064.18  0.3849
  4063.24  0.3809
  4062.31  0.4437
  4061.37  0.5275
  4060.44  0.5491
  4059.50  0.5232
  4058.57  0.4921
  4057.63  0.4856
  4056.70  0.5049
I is -0.03 mag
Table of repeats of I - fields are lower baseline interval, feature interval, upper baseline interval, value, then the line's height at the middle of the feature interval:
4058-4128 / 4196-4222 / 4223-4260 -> -0.10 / 0.516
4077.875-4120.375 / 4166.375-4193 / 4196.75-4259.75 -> -0.03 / 0.546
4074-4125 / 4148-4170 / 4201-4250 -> -0.07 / 0.553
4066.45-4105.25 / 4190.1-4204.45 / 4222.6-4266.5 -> -0.03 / 0.524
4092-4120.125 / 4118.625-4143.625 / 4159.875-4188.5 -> -0.01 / 0.567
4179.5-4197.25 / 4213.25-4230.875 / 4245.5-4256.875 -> 0.12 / 0.541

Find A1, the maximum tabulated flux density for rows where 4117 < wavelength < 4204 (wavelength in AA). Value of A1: 0.6483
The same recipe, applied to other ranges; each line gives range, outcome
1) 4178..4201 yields 0.6311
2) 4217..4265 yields 0.6403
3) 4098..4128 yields 0.6474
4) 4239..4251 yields 0.6393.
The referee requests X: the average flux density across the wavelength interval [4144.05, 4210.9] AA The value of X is 0.568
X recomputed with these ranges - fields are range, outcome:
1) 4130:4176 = 0.565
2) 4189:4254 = 0.536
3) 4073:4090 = 0.556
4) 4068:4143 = 0.562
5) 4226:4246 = 0.512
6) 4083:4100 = 0.599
